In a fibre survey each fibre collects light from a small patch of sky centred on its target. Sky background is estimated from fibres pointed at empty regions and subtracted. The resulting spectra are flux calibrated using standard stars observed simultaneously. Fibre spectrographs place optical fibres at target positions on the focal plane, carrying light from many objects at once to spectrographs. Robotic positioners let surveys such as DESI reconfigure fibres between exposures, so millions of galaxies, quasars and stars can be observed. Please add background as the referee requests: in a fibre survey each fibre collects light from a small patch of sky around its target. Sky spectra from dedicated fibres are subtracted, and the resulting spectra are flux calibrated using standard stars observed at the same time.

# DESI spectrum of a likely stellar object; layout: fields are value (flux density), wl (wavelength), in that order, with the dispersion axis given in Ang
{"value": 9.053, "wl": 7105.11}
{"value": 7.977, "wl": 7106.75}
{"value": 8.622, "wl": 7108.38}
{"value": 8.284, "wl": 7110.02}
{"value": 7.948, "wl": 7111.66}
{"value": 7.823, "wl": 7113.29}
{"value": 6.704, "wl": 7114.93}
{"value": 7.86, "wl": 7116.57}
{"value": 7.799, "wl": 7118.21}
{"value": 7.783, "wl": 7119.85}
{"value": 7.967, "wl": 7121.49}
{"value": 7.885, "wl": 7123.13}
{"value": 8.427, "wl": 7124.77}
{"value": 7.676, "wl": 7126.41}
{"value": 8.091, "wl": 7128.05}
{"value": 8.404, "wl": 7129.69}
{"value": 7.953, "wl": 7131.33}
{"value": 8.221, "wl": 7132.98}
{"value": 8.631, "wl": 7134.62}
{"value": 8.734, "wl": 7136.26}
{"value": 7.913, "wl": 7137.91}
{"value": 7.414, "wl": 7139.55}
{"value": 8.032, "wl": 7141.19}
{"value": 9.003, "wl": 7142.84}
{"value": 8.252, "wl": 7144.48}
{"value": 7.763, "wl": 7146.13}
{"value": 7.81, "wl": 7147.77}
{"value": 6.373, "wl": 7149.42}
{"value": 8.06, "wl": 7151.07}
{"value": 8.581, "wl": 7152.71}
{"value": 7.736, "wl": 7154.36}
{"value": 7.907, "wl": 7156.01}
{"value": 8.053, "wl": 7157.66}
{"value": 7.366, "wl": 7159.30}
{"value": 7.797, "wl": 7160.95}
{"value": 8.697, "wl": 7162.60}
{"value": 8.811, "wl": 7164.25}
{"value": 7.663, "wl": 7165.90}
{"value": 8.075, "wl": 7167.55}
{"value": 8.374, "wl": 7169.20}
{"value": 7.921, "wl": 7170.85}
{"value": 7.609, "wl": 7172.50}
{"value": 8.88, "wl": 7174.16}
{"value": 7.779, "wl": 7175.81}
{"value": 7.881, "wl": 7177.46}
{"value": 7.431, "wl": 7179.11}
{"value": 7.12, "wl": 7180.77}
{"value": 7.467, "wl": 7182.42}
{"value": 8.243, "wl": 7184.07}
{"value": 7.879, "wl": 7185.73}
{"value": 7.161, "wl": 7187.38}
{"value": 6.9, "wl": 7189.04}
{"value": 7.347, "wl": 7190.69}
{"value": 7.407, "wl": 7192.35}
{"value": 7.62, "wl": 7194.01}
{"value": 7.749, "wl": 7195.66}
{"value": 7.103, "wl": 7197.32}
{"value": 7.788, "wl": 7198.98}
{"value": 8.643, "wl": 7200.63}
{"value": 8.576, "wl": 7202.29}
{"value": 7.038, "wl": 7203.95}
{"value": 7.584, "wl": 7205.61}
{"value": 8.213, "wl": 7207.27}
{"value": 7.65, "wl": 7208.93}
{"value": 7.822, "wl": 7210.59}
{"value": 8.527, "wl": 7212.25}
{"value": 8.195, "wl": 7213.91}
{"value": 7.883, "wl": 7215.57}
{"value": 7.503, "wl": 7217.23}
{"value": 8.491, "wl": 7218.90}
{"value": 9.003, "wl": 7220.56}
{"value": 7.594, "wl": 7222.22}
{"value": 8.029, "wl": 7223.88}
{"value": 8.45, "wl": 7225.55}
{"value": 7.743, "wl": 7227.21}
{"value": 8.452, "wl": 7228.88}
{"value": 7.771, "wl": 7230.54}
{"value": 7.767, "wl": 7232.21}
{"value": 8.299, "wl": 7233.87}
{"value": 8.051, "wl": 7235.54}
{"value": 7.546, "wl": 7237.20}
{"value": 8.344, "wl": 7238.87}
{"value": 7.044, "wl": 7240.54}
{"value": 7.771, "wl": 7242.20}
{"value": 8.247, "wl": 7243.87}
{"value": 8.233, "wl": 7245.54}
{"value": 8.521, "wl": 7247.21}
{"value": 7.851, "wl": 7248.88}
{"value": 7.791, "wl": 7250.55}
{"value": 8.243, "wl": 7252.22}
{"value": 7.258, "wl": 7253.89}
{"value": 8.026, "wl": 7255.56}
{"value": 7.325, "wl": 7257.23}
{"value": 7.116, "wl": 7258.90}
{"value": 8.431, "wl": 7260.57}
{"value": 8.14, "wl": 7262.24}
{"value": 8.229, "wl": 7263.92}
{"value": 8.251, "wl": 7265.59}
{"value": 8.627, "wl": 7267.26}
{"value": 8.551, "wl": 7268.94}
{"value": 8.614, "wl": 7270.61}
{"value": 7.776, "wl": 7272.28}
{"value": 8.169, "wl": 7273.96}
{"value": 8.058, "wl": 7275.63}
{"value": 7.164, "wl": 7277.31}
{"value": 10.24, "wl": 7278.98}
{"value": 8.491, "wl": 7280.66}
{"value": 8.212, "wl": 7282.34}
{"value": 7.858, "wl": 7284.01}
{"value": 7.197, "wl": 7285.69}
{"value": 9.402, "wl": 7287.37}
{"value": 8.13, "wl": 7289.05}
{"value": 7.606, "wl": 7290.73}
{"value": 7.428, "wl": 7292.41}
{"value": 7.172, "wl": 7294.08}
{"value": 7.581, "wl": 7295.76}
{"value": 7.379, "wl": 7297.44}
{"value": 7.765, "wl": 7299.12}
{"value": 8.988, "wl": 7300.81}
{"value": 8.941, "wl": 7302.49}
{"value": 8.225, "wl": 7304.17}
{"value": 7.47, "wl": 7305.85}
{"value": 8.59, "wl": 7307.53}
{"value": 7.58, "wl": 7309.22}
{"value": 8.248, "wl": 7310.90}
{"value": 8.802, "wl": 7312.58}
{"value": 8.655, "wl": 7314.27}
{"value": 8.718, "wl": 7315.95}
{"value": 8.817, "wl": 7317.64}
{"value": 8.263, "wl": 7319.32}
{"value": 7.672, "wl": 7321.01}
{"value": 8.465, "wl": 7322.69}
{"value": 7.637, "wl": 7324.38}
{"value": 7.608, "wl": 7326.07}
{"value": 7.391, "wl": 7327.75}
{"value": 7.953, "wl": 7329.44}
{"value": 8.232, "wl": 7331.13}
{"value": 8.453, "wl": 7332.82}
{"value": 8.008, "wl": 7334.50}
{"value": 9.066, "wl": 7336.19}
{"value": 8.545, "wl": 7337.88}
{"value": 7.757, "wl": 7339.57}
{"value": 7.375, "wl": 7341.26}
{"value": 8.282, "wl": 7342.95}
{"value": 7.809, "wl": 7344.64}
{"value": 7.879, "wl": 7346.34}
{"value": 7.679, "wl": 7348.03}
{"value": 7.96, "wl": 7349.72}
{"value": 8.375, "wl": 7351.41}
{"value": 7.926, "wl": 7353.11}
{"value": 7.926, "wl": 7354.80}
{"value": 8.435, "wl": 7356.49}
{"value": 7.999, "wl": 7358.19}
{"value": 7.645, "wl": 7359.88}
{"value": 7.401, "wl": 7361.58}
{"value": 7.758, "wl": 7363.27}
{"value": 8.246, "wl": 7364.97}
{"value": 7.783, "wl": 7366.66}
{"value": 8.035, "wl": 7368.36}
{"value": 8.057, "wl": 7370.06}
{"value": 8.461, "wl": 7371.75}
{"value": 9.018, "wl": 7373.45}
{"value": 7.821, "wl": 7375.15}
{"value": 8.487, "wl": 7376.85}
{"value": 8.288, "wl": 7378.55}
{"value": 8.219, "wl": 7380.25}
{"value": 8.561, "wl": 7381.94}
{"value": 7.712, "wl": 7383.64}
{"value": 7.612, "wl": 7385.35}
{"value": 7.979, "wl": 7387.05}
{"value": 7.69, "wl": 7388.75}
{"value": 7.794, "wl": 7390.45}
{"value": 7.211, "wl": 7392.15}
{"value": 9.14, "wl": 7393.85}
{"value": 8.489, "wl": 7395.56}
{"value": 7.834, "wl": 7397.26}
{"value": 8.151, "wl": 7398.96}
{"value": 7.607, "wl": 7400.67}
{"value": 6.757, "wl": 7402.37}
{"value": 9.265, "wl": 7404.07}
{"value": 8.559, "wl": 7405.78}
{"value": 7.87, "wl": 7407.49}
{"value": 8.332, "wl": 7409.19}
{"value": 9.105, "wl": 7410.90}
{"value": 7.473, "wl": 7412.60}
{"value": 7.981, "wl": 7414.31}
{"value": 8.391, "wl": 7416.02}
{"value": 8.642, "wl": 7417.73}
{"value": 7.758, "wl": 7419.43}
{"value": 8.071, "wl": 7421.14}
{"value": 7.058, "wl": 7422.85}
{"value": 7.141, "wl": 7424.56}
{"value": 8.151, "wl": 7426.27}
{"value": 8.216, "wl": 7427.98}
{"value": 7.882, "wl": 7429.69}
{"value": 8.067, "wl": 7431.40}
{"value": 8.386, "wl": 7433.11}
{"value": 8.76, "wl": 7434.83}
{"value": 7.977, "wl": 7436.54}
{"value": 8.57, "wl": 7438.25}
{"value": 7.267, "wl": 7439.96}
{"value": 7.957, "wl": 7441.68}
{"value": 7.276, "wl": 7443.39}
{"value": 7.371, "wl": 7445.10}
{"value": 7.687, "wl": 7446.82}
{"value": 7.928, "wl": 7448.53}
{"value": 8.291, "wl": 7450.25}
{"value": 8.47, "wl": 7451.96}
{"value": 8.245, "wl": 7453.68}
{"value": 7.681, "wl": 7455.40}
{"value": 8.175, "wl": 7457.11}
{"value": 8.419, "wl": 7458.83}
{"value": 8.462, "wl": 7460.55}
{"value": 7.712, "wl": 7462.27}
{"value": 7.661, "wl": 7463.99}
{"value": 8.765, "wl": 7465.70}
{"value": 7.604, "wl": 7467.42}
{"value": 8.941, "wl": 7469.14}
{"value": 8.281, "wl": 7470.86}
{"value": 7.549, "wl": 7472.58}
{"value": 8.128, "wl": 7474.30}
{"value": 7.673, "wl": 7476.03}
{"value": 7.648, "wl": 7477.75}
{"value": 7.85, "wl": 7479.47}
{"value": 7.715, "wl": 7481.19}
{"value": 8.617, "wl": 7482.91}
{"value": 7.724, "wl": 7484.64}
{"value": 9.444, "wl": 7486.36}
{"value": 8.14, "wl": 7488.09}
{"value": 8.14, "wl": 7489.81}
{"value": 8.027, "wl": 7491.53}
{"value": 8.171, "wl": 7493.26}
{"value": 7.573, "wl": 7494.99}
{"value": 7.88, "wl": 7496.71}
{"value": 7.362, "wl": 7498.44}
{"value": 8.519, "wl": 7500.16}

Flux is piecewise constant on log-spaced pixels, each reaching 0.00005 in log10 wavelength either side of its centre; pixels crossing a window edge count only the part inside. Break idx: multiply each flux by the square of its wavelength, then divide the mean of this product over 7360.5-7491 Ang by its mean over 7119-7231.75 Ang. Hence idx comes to 1.1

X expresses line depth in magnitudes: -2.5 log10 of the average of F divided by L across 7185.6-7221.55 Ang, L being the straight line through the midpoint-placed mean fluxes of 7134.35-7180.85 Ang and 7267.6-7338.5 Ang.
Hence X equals 0.03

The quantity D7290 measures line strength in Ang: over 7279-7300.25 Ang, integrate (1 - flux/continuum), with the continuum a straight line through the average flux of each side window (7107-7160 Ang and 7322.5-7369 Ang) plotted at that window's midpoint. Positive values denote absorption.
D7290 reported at 0.1 Ang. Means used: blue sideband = 7.97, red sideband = 7.98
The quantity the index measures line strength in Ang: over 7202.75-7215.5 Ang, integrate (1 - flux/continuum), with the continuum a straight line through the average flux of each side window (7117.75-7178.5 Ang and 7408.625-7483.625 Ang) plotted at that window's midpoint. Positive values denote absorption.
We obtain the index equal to 0.24 Ang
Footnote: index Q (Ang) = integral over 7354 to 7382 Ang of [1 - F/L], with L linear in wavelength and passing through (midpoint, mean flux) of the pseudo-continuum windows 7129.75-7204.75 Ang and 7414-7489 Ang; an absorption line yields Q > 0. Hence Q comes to -0.42 Ang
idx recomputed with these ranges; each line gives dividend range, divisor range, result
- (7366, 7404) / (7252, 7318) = 1.02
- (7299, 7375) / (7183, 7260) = 1.07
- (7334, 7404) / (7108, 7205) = 1.08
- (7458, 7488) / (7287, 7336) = 1.05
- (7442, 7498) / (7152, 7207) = 1.11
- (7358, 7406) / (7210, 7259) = 1.05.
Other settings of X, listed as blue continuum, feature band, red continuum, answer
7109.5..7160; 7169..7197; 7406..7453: 0.04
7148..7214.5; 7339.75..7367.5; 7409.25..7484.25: 0.01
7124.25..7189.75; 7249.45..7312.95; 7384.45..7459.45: -0.01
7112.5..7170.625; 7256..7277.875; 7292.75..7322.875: 0.01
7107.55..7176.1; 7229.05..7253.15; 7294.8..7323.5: 0.02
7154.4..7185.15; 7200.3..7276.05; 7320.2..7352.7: -0.01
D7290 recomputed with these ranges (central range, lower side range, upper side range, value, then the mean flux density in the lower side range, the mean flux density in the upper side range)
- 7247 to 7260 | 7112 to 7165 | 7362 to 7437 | 0.46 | 7.98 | 8.08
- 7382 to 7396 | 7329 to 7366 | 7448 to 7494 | 0.16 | 8.03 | 8.13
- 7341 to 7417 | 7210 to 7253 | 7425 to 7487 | -0.04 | 8.05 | 8.06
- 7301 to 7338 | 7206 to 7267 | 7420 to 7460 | -1.24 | 8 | 7.96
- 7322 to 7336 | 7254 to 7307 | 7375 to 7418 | 0.13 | 8.08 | 8.11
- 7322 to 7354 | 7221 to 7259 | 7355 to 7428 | -0.07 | 7.92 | 8.05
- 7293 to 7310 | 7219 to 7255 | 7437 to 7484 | 0.09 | 8.01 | 8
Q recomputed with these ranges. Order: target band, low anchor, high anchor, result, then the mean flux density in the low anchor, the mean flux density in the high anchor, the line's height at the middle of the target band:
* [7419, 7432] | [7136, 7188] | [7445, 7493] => 0.46 Ang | 7.93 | 8.1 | 8.07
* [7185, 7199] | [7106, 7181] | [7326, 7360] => 1.02 Ang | 7.99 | 8.03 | 8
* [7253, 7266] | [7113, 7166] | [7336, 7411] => 0.31 Ang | 7.98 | 8.07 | 8.03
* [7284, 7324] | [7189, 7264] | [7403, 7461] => -0.77 Ang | 7.91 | 8.08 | 7.97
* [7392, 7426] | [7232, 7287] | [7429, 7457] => -0.23 Ang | 8.06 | 7.99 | 8.01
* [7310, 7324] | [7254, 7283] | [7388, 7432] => -0.51 Ang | 8.18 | 8.03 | 8.13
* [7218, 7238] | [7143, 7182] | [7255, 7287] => -0.09 Ang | 7.92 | 8.15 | 8.06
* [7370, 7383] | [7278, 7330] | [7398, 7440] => -0.44 Ang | 8.14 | 8.07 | 8.1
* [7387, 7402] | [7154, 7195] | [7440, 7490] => 0.06 Ang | 7.81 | 8.04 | 7.98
